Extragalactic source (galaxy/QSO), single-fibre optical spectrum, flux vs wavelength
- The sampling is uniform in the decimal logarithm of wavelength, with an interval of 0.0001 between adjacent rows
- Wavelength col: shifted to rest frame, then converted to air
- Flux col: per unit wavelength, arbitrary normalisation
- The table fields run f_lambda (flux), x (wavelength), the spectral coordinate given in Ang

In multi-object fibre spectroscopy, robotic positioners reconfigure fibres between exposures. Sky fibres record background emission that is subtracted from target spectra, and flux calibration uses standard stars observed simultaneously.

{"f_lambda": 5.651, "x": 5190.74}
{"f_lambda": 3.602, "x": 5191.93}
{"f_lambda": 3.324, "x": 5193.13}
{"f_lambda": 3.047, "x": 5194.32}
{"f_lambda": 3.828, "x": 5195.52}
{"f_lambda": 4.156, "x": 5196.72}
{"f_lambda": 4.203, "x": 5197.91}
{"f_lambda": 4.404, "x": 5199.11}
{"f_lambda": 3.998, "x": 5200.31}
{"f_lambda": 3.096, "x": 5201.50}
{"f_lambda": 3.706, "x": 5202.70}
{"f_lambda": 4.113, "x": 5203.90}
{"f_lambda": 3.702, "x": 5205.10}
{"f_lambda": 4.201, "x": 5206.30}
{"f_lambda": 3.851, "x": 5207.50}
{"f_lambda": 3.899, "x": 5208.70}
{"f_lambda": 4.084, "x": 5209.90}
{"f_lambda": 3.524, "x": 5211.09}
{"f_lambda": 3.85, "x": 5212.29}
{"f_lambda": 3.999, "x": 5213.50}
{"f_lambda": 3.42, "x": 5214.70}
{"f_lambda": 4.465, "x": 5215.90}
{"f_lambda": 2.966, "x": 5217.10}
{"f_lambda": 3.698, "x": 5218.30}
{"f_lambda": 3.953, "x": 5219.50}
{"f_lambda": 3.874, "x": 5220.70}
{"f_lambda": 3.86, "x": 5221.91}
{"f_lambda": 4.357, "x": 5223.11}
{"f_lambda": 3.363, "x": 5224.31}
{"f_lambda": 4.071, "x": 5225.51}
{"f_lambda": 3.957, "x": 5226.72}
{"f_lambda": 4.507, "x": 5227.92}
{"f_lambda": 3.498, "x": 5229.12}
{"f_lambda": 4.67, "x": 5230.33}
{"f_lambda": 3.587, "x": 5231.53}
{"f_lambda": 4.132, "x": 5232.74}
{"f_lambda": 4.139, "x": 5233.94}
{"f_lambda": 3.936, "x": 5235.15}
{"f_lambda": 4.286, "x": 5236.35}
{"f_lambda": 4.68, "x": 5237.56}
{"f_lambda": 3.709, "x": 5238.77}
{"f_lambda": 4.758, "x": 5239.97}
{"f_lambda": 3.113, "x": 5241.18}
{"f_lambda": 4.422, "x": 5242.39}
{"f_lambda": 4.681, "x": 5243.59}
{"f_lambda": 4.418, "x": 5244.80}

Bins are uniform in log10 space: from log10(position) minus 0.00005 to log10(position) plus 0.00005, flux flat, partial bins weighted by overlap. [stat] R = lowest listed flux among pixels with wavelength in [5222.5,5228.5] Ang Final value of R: 3.363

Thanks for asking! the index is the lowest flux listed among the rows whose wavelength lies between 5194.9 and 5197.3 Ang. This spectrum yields 3.828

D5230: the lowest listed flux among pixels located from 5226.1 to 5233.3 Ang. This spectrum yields 3.498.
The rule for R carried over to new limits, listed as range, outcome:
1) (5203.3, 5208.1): 3.702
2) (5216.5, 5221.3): 2.966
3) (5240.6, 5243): 3.113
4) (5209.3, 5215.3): 3.42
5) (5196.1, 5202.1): 3.096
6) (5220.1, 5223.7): 3.86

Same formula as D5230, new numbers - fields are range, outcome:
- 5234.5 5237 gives 3.936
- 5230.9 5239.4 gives 3.587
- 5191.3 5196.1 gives 3.047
